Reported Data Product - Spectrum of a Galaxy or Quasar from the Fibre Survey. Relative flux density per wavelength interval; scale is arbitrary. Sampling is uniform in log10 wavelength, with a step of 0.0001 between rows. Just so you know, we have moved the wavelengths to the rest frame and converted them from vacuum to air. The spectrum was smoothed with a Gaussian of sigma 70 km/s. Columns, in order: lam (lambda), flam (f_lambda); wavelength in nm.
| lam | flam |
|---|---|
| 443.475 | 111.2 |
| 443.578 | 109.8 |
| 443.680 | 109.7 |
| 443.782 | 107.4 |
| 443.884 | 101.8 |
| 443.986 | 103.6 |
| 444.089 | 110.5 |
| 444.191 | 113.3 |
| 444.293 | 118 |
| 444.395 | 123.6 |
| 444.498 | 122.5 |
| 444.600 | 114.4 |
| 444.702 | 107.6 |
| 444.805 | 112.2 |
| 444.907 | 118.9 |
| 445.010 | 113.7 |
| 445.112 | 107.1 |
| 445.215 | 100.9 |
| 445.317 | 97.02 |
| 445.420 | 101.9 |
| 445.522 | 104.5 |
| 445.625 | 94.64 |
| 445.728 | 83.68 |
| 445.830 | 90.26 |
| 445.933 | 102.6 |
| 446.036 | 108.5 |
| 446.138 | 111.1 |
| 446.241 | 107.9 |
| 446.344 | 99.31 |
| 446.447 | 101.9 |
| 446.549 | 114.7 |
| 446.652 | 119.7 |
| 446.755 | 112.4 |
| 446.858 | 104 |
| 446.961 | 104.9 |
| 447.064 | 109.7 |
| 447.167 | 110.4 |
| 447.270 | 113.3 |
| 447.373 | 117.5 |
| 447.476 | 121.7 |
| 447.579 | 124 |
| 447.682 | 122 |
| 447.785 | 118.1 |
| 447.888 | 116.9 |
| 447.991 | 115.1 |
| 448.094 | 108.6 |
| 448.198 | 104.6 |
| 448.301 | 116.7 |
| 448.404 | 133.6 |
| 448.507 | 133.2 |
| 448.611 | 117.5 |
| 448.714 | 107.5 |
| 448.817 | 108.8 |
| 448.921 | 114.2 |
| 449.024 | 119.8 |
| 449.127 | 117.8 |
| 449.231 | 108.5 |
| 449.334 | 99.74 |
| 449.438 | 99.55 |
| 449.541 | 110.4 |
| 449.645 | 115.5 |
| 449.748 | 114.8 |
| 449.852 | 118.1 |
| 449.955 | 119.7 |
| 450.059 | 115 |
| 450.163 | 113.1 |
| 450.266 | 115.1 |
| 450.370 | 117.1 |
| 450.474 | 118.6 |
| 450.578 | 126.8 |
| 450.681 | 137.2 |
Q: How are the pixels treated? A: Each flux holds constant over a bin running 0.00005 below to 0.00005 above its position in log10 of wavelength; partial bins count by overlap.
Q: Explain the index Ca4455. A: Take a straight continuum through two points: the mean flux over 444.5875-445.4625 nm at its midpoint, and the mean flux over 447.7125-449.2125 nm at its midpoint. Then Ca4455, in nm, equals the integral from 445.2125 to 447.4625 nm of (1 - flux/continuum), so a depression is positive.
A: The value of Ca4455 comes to 0.12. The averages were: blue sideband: 108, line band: 105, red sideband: 116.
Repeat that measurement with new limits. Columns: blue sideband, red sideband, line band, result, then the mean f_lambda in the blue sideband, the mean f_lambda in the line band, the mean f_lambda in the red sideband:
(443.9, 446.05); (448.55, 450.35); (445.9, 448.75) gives -0.09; 107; 114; 113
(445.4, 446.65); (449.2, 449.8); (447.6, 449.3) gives -0.16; 102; 116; 108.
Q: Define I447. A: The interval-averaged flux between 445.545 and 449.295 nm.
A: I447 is 111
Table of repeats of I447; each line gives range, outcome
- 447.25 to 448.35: 116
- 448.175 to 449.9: 114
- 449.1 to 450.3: 112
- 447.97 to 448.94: 116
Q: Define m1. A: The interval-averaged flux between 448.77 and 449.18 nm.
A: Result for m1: 115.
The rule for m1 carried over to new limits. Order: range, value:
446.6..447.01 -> 110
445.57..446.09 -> 96.1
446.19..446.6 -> 106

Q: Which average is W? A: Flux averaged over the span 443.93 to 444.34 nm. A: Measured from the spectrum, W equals 111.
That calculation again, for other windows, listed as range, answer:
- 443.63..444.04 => 106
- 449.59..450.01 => 117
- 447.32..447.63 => 121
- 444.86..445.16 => 113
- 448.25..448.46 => 126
